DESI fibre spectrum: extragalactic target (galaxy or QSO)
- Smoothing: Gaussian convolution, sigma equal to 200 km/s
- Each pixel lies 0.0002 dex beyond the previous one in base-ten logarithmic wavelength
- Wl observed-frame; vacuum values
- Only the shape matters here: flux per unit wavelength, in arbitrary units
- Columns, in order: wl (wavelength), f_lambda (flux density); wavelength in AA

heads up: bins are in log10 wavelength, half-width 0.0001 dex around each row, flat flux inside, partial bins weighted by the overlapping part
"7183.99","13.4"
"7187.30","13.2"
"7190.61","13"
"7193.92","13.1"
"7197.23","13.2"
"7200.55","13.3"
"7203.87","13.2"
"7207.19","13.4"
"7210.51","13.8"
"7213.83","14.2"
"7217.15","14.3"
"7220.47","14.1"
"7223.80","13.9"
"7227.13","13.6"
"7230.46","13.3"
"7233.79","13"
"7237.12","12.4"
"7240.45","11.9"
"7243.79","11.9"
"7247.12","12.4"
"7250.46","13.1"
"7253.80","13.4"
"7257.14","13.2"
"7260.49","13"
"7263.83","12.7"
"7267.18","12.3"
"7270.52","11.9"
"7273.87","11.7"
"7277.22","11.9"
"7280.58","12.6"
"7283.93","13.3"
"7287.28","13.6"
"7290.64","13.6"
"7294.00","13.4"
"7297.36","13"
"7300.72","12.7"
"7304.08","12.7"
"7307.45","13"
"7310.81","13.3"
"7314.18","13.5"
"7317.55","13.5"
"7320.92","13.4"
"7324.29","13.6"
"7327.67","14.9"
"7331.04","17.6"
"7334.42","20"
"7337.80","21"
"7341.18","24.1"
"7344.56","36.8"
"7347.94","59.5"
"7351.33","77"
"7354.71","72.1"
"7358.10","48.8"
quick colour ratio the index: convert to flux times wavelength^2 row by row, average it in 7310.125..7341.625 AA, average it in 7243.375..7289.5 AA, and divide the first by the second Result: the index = 1.31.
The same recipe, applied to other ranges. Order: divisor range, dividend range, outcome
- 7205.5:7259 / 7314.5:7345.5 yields 1.46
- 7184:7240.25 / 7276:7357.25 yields 1.76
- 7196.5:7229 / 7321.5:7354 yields 2.44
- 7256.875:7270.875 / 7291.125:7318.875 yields 1.05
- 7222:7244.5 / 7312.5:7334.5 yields 1.18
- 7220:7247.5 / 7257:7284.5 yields 0.97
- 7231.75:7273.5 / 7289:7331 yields 1.09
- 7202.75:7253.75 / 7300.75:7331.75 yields 1.07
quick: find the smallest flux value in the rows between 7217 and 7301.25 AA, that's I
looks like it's 11.7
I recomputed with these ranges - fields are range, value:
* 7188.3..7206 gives 13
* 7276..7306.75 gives 11.9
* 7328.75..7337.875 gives 17.6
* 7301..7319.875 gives 12.7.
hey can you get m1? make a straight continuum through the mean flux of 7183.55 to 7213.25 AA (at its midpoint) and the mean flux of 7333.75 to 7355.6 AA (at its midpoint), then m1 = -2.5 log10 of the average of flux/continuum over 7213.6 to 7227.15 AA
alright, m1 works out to 0.27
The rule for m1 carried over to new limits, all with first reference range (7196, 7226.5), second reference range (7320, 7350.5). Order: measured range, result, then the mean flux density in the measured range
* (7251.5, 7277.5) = 0.45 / 12.6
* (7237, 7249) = 0.36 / 12.1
